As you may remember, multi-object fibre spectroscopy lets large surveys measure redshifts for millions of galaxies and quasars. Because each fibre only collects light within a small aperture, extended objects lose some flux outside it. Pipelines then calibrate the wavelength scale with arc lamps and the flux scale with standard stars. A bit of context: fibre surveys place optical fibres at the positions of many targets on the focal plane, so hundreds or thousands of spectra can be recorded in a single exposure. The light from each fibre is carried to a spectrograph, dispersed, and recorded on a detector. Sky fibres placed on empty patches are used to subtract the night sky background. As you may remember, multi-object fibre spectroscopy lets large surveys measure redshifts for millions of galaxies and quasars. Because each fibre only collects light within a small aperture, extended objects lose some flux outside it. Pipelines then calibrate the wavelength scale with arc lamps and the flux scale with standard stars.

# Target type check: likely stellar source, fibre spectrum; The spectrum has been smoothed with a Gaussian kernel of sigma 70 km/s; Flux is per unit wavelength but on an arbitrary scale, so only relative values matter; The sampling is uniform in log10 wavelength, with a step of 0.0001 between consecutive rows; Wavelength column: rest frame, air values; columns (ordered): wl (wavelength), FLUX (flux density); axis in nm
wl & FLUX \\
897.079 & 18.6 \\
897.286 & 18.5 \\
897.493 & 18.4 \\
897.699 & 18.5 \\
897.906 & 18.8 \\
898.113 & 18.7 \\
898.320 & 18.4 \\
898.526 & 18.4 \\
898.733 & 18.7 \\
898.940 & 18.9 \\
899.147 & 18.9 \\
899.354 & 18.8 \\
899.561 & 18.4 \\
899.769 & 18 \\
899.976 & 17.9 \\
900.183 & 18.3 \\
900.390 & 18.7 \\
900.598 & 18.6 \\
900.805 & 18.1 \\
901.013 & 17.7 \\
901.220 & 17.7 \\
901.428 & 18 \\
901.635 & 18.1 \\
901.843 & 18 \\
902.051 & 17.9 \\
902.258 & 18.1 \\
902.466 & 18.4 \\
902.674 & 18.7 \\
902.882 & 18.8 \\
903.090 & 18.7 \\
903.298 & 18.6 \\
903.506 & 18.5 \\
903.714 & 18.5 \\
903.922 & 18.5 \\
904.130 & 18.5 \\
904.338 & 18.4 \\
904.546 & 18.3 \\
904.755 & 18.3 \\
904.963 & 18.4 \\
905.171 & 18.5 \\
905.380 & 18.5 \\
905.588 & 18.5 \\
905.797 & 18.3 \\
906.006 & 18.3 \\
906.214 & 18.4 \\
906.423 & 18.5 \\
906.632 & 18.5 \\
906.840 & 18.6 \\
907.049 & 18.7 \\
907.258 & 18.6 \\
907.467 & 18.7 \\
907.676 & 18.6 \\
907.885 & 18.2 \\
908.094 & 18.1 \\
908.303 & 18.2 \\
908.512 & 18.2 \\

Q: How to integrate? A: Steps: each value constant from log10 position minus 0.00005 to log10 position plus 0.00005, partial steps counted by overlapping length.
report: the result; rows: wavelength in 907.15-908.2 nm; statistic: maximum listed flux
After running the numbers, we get 18.7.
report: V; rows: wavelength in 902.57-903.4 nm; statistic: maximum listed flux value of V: 18.8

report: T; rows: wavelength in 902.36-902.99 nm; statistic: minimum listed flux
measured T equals 18.4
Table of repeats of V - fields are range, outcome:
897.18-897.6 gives 18.5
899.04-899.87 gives 18.9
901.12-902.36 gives 18.1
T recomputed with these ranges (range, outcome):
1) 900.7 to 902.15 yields 17.7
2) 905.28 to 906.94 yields 18.3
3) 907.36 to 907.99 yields 18.2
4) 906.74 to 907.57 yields 18.6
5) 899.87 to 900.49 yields 17.9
